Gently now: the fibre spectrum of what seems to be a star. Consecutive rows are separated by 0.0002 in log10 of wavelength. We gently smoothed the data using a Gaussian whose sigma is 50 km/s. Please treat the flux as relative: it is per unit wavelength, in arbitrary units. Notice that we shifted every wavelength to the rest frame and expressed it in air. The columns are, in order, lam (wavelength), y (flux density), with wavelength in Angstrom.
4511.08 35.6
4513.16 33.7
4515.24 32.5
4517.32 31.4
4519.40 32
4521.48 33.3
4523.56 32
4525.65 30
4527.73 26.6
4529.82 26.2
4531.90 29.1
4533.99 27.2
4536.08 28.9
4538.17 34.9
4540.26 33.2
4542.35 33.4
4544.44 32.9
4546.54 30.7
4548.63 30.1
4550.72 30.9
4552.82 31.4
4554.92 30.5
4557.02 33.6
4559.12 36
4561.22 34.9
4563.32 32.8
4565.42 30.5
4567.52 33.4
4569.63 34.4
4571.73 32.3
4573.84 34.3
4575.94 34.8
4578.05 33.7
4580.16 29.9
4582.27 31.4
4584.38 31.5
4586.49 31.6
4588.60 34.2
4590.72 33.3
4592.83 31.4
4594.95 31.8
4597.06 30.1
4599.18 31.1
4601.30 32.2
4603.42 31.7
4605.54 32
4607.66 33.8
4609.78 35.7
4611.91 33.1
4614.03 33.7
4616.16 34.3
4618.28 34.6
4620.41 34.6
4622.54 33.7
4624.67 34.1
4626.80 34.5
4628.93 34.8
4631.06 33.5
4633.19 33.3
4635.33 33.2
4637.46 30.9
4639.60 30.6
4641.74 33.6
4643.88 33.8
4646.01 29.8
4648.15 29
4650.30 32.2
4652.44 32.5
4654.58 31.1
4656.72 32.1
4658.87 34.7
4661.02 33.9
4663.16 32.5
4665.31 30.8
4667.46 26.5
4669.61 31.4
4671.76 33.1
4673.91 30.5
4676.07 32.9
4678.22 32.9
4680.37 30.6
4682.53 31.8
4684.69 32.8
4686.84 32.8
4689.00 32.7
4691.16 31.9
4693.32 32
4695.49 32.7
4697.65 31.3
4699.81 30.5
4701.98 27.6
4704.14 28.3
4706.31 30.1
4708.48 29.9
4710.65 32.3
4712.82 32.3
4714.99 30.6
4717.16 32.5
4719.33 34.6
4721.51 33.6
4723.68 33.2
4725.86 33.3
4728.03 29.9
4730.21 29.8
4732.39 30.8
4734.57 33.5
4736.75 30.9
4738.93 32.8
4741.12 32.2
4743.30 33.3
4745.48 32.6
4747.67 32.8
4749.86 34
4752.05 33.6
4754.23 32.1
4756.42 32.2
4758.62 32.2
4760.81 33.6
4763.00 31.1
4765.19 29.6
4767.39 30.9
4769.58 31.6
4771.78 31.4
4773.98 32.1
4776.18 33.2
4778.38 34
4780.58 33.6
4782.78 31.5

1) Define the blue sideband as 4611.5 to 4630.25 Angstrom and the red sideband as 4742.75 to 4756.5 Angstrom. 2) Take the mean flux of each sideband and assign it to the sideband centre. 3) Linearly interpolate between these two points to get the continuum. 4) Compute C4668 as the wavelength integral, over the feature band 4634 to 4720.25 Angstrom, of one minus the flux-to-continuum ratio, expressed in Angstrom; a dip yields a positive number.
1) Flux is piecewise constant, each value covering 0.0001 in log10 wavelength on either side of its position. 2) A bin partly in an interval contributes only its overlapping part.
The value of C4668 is 5.2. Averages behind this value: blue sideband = 34.2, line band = 31.6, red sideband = 33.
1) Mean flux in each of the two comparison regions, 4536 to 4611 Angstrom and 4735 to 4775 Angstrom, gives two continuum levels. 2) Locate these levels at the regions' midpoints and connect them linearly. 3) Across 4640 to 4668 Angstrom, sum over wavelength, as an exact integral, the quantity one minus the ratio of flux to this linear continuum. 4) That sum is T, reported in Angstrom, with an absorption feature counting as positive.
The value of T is 0.5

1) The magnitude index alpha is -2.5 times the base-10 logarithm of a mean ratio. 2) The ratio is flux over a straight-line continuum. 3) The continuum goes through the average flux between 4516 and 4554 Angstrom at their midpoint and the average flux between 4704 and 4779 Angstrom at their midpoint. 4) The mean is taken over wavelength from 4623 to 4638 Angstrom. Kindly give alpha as -0.07 mag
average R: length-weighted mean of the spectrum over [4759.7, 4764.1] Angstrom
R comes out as 32.4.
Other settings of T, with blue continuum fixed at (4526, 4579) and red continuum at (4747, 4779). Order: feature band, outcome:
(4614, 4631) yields -1.22 Angstrom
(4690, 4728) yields 0.74 Angstrom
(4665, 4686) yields 0.47 Angstrom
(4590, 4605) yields 0.14 Angstrom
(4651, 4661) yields -0.21 Angstrom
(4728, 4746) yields 0.21 Angstrom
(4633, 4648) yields 0.05 Angstrom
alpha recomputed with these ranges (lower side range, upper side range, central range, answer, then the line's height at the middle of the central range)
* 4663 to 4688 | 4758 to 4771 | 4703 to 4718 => 0.024 mag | 31.5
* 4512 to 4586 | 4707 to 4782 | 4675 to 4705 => 0.021 mag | 32.1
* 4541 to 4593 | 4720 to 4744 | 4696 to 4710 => 0.084 mag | 32.2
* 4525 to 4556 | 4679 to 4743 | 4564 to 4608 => -0.055 mag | 30.7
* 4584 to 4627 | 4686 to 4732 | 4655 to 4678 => 0.009 mag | 32.1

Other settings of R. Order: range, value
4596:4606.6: 31.4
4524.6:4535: 27.8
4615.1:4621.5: 34.5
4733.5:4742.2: 32.3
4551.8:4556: 30.9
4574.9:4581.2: 32.8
